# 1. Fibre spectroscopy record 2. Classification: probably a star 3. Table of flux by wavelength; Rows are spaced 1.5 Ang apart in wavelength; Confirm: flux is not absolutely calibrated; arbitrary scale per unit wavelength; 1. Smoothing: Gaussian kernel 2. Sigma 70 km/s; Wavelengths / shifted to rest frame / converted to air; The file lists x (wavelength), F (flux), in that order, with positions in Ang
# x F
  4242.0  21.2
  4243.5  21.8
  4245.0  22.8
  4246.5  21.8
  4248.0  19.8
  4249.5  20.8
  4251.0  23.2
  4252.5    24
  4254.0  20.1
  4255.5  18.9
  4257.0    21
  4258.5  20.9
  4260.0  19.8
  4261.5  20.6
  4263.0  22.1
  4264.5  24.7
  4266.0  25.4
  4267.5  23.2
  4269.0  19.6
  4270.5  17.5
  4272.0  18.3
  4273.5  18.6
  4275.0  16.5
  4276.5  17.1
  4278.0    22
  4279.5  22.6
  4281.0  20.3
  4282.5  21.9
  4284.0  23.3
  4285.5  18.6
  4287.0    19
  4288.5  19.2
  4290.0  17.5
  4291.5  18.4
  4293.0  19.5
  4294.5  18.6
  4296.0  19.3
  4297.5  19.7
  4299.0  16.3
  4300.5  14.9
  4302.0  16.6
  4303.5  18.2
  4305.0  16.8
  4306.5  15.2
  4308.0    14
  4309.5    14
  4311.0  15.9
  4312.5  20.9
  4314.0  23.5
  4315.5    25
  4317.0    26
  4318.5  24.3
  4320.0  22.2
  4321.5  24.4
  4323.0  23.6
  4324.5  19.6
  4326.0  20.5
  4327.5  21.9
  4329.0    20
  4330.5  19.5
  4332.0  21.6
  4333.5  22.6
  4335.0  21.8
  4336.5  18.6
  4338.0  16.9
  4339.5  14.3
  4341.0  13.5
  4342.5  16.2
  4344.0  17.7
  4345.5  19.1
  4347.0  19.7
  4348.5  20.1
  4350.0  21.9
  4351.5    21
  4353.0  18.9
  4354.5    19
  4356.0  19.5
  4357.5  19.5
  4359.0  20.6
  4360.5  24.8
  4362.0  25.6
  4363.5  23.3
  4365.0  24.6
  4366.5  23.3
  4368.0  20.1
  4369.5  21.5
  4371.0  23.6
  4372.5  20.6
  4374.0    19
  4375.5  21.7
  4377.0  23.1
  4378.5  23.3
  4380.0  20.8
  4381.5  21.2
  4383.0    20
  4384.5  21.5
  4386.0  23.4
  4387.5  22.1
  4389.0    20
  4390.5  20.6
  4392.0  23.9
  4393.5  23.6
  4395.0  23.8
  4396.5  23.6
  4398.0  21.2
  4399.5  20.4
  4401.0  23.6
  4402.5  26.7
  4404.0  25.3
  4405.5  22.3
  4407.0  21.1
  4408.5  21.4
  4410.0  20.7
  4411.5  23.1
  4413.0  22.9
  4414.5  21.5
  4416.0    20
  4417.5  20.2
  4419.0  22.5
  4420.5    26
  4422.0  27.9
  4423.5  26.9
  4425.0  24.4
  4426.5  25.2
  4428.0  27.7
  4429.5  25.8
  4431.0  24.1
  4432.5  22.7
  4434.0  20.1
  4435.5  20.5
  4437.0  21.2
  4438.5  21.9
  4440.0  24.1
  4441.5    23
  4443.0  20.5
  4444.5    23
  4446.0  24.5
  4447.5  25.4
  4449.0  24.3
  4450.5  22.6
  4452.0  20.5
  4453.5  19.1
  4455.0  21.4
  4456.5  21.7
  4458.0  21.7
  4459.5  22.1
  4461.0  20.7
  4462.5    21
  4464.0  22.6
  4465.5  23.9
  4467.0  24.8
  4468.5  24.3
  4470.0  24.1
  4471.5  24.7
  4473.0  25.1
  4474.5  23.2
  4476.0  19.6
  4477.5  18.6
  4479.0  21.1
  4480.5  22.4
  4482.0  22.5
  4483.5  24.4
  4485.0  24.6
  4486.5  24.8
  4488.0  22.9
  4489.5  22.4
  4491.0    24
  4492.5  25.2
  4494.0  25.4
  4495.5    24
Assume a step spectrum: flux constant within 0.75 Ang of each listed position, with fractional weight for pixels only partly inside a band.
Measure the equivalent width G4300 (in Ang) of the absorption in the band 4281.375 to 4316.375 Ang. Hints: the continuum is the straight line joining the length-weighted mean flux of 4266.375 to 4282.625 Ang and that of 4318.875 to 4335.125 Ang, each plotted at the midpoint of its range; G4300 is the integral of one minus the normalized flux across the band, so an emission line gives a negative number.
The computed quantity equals 3.5 Ang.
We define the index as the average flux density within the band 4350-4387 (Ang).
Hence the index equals 21.7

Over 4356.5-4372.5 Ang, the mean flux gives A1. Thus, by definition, 22.5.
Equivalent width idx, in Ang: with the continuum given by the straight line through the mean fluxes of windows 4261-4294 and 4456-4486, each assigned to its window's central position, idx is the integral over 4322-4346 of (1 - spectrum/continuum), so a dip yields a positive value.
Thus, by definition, 1.9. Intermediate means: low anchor 20.3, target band 19.3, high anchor 22.7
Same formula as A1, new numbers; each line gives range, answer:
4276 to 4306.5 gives 18.9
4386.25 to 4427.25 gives 23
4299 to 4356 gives 19.4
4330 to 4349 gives 18.6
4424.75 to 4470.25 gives 22.8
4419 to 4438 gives 24.3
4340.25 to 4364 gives 20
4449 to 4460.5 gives 21.5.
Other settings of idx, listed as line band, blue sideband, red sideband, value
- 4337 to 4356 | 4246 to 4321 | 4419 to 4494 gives 2.60 Ang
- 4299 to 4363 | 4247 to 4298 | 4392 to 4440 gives 5.33 Ang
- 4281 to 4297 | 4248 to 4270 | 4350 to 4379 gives 1.54 Ang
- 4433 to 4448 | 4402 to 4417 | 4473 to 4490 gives 0.05 Ang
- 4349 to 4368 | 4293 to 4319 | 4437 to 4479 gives -1.61 Ang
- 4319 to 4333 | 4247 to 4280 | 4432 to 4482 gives -0.19 Ang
